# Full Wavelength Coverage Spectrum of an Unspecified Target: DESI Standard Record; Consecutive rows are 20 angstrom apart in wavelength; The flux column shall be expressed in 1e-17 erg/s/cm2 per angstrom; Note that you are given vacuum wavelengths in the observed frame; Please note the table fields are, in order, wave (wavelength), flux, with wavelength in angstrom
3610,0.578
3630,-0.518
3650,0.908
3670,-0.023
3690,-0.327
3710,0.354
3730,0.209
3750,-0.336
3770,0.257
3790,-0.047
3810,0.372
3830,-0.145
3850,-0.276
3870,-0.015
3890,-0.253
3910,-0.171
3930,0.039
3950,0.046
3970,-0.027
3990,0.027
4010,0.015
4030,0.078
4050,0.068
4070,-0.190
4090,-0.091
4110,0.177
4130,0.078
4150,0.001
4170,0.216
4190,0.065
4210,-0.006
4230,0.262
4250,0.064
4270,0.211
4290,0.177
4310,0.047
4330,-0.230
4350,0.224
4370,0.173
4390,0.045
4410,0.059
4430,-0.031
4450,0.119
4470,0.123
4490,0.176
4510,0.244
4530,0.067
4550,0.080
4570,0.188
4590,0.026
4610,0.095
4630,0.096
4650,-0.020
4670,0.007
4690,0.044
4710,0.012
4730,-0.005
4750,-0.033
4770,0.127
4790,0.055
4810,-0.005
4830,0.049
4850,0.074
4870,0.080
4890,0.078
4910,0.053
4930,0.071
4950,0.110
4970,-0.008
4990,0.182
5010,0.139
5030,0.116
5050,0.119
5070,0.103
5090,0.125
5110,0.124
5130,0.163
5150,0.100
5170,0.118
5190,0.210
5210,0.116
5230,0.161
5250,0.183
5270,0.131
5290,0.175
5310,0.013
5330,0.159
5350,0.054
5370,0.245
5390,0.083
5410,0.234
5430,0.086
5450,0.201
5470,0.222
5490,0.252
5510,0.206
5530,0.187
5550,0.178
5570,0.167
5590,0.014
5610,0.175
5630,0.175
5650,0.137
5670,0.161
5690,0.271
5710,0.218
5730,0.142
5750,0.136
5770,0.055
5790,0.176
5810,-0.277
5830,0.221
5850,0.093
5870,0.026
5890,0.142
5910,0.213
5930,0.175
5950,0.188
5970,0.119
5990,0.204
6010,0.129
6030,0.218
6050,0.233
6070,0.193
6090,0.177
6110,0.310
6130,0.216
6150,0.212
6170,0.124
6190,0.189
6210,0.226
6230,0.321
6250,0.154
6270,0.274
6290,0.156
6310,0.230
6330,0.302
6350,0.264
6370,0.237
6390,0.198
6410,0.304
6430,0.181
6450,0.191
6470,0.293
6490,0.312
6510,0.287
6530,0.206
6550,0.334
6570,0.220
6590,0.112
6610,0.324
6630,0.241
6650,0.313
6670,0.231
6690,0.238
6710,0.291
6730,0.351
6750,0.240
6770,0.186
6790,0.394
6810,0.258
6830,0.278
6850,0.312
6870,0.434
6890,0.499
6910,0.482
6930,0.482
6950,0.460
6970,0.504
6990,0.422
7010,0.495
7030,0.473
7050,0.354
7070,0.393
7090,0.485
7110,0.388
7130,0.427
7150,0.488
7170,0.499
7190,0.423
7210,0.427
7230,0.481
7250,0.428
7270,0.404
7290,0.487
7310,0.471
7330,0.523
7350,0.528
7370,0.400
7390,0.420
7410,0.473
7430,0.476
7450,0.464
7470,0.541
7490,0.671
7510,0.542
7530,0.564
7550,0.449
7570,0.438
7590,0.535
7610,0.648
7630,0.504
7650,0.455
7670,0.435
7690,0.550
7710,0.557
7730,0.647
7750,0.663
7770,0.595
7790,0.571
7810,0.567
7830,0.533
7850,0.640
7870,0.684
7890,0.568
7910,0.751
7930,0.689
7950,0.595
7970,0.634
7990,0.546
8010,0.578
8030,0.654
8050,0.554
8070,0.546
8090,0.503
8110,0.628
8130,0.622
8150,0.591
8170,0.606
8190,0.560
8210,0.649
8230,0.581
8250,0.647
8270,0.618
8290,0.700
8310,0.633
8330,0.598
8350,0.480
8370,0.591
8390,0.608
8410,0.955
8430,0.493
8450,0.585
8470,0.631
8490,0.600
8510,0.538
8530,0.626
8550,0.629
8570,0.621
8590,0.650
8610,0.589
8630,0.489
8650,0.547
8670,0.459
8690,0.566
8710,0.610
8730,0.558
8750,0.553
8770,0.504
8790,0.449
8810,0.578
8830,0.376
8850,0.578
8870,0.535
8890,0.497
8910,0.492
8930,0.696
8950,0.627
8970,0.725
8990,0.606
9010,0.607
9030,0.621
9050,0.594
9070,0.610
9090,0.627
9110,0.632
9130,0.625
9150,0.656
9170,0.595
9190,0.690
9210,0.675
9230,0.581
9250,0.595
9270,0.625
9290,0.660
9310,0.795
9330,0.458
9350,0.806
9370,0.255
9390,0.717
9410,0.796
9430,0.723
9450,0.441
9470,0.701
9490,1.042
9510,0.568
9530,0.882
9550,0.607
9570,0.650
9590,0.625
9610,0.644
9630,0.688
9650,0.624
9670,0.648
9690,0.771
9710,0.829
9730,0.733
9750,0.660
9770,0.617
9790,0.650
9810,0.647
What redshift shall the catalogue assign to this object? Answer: 0.72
